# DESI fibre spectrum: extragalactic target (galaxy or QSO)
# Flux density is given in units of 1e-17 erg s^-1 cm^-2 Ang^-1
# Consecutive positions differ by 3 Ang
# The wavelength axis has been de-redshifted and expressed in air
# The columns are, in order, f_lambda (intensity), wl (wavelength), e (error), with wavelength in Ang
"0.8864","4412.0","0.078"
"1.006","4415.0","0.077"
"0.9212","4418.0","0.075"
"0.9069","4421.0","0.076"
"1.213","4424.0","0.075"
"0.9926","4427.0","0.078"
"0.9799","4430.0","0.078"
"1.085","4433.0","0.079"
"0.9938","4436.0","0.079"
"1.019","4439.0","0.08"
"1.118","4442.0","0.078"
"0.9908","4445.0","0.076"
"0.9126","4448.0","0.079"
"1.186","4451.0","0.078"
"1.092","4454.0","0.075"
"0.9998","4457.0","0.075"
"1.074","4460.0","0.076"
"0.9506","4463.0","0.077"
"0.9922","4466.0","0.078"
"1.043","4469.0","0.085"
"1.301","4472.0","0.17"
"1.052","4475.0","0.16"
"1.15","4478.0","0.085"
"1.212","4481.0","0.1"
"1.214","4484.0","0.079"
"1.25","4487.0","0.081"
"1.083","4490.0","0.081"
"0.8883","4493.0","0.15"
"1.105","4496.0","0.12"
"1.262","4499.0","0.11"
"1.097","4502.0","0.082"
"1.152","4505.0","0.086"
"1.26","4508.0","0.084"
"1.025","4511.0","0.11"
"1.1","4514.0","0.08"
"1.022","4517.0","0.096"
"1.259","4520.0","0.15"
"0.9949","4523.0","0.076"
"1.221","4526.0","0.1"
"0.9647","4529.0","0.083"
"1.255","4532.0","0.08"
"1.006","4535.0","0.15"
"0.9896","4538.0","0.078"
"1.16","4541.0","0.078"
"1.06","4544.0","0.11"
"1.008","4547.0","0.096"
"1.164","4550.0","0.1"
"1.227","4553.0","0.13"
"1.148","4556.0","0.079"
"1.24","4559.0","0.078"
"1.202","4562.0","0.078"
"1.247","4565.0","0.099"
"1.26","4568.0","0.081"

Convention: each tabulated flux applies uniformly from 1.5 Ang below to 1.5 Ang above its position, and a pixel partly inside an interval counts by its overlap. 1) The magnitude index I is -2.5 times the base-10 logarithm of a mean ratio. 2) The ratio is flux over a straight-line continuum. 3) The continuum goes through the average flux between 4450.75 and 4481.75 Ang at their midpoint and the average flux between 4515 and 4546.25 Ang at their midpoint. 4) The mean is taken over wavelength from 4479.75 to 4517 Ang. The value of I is -0.04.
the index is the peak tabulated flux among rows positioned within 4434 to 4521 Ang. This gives 1.301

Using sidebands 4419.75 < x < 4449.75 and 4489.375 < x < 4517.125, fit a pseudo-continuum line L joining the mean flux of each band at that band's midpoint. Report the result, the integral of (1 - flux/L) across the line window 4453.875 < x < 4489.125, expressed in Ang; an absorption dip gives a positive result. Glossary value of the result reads -1.5 Ang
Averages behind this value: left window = 1.02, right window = 1.1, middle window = 1.11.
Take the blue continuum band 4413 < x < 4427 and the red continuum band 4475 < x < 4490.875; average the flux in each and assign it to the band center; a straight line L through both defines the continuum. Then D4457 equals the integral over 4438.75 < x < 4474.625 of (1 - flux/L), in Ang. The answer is 1.5 Ang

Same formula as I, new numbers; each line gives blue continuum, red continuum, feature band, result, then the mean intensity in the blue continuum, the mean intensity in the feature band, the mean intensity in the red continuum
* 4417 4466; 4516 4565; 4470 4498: -0.07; 1.03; 1.14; 1.12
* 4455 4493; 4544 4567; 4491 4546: 0.04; 1.1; 1.1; 1.17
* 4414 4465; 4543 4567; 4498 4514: -0.04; 1.03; 1.15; 1.17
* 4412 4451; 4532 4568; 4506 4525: -0.01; 1.01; 1.11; 1.14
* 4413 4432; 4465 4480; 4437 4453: 0.01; 1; 1.05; 1.11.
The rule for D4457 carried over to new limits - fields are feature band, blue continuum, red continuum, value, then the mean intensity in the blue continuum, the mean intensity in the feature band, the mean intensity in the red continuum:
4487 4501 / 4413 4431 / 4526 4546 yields -0.67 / 1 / 1.1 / 1.08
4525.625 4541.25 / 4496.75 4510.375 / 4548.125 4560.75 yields 1.30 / 1.18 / 1.09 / 1.19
